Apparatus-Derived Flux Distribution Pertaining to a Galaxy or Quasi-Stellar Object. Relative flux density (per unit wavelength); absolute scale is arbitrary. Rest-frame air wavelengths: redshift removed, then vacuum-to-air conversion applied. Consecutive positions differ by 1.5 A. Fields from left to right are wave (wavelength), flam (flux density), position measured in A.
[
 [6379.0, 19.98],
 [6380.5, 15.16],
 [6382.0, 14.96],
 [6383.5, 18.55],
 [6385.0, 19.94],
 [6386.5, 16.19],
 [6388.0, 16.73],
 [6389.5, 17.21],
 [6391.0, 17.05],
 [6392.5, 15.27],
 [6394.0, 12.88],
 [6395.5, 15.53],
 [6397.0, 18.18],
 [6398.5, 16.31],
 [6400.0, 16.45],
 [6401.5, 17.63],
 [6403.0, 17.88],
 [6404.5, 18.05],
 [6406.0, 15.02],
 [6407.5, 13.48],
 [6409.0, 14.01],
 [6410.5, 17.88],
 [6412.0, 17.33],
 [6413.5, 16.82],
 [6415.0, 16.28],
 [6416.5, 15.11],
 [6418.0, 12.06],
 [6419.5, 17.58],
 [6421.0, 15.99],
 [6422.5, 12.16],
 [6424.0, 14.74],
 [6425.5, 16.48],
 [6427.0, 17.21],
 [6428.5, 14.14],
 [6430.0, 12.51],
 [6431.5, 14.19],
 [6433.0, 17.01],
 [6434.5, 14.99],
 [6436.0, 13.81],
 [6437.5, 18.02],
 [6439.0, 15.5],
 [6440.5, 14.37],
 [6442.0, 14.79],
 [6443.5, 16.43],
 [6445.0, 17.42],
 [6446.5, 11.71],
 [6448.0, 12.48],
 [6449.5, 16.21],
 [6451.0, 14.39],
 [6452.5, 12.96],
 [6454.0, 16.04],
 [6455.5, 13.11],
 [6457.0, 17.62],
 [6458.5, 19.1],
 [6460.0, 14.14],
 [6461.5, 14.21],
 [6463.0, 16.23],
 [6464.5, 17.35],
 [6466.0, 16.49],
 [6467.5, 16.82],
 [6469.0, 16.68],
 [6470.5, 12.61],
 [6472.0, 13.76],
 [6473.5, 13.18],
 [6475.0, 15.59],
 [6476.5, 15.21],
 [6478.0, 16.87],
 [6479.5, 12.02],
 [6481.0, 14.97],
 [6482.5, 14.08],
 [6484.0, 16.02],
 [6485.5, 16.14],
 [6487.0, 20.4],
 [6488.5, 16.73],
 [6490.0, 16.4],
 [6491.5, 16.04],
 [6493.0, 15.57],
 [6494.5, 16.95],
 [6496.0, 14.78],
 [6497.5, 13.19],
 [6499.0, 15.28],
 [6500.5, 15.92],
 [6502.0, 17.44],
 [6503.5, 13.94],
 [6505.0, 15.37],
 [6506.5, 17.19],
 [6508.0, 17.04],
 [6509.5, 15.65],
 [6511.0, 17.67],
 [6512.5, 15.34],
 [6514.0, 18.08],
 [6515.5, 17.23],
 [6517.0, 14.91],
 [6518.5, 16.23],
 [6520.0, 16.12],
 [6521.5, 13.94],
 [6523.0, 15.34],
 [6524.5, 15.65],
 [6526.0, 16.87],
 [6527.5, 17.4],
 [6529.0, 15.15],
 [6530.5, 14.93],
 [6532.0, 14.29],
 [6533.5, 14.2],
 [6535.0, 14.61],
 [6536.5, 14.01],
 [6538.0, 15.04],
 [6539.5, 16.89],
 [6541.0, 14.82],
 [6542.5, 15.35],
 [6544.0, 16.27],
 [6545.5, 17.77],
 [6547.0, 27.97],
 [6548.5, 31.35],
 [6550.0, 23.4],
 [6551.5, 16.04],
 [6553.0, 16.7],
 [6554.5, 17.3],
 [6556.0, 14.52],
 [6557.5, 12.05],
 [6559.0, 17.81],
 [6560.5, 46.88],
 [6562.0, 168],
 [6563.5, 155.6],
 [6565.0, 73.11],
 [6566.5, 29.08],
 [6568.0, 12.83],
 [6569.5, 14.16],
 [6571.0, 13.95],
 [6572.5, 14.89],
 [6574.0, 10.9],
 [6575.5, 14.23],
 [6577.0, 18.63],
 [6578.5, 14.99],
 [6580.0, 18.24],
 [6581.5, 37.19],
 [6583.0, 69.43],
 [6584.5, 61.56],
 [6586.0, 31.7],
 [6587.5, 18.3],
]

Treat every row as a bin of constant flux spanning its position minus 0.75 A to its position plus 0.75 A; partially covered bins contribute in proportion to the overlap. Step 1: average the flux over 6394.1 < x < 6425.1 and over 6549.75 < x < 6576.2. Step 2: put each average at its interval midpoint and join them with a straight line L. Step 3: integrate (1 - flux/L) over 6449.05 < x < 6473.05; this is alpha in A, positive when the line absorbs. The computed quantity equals 7.97 A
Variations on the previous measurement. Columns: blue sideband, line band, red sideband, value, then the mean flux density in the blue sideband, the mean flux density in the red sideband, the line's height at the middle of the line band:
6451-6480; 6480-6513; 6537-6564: 9.11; 15.3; 34.5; 22.3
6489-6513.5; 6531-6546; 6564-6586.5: 5.12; 15.9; 30.4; 23.2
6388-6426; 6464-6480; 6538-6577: 5.35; 15.9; 31.9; 22.8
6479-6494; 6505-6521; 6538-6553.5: 0.96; 15.9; 19.5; 17.5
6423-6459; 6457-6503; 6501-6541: -0.69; 15.2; 15.8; 15.5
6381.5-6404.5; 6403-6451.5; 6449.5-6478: 2.41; 16.8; 15.4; 16.1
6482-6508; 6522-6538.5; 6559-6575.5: 8.80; 16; 50.5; 32.8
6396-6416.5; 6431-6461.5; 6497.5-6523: 2.06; 16.5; 16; 16.3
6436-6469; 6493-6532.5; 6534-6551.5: 3.94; 15.5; 18.7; 17.6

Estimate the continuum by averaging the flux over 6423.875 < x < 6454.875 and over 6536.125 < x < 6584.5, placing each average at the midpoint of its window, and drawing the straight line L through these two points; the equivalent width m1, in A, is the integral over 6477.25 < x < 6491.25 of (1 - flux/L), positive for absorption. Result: 3.5 A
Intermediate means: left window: 15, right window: 31.8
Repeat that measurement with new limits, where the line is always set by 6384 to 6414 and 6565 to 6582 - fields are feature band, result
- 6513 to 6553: 4.84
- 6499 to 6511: 1.69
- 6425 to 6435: 1.15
